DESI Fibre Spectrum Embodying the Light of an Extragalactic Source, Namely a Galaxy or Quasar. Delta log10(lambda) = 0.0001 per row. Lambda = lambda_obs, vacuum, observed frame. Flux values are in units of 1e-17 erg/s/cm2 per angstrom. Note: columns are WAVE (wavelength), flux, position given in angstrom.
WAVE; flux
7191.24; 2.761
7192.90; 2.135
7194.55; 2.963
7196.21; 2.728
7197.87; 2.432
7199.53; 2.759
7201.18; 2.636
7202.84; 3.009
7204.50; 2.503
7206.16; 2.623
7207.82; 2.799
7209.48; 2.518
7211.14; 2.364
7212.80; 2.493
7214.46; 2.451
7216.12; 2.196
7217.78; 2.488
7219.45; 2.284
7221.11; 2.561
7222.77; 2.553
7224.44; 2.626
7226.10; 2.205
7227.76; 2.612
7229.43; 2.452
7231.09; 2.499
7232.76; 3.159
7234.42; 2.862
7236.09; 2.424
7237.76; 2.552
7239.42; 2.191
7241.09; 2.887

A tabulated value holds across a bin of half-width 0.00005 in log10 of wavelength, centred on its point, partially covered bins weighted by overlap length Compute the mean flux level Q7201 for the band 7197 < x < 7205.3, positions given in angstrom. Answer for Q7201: 2.67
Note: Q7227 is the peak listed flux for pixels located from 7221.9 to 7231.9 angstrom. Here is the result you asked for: 2.626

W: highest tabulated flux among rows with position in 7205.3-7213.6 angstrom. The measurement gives 2.799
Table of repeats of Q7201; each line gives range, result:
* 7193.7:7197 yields 2.84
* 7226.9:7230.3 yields 2.53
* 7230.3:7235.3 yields 2.84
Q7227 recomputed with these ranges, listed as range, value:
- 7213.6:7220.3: 2.488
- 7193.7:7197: 2.963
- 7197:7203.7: 3.009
